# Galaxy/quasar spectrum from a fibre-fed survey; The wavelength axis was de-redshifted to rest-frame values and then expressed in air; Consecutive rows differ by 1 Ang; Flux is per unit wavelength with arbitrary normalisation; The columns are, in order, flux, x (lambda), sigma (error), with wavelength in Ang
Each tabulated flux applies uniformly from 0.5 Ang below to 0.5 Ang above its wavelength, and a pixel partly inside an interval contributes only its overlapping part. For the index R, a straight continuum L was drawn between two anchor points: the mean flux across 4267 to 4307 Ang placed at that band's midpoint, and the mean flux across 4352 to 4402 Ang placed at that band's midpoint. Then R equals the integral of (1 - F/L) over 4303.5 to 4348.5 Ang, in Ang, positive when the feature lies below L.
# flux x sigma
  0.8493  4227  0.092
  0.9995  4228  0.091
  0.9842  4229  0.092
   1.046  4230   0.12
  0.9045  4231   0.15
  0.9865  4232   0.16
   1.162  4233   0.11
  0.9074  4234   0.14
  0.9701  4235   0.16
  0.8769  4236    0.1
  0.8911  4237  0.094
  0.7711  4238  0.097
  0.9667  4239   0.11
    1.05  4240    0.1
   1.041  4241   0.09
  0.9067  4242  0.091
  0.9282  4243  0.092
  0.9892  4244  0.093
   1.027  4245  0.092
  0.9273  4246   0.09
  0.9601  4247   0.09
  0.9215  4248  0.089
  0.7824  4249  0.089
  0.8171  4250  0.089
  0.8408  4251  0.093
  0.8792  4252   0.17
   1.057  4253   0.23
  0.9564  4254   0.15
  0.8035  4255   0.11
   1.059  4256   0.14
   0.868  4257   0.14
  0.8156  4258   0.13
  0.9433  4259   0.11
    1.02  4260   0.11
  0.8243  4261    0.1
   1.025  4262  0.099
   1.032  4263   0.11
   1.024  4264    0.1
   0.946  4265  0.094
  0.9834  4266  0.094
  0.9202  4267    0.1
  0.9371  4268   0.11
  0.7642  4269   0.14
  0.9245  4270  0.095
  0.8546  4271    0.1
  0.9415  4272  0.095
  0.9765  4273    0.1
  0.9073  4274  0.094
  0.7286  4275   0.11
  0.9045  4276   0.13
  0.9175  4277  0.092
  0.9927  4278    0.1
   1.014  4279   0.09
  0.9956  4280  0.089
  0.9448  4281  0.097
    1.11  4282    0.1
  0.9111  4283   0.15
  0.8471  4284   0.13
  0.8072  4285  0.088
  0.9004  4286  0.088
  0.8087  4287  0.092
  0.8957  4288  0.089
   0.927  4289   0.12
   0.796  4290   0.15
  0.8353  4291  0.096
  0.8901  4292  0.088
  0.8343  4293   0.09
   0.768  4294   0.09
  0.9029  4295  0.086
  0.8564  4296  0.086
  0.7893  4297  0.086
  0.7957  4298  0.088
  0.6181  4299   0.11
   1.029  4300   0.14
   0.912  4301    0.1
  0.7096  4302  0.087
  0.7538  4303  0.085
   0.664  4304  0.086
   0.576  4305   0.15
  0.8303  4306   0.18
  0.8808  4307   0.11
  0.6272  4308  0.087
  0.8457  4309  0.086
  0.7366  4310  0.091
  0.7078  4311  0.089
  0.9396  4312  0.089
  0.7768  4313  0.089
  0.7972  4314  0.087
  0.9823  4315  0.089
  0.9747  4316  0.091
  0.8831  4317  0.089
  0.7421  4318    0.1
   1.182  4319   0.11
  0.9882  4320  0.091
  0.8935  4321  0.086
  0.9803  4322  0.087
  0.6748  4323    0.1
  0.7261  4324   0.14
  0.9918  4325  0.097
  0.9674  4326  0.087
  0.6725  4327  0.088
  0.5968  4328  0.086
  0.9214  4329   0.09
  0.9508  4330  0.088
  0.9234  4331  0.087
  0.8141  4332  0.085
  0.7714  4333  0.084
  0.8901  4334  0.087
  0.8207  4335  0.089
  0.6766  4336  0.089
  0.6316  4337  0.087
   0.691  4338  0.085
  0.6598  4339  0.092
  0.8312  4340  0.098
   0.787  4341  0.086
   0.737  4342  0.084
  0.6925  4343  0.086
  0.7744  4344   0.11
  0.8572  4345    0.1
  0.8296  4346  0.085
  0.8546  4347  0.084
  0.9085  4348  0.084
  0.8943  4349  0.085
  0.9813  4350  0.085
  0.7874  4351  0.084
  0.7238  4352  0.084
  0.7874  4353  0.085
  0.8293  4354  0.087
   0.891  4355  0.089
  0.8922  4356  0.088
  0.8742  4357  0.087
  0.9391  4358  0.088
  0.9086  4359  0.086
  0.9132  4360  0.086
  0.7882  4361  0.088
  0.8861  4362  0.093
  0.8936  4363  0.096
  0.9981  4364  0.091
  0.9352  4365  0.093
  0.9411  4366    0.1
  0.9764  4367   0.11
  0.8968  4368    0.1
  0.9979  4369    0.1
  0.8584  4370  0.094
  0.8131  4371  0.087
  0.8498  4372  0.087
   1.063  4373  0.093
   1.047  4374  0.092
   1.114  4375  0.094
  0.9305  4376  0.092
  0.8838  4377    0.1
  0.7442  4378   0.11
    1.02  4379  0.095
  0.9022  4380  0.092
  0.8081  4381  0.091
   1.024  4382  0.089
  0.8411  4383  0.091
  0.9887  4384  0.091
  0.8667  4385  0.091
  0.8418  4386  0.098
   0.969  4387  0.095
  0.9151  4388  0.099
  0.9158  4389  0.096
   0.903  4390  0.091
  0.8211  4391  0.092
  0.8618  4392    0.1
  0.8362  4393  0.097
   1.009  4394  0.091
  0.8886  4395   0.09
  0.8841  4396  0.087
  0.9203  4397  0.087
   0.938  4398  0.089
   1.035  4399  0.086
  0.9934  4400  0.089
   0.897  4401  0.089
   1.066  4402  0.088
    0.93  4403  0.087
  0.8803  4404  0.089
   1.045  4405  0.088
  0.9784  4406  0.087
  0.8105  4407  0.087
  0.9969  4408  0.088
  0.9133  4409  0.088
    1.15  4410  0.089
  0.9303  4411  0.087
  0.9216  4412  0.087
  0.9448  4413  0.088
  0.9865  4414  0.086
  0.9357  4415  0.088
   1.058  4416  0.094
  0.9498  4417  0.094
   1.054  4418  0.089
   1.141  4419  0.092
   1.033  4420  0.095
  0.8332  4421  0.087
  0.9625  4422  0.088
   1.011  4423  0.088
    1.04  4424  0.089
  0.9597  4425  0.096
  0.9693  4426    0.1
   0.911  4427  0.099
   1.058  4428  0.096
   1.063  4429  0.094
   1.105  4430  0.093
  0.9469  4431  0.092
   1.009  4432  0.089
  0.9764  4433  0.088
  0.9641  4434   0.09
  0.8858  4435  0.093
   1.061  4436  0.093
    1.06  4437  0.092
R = 3.5 Ang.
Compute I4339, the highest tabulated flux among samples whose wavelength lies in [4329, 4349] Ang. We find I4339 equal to 0.9508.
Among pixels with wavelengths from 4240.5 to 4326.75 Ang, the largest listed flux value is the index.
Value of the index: 1.182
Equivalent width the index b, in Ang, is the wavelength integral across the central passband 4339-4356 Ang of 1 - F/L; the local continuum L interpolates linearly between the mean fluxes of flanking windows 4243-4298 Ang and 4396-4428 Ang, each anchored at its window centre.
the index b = 2.23 Ang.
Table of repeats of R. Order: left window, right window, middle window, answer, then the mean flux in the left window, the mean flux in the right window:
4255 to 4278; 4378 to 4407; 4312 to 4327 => 0.5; 0.922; 0.923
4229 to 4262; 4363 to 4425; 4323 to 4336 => 1.6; 0.936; 0.946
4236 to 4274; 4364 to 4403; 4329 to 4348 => 2.7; 0.928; 0.927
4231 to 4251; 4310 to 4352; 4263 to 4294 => -0.5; 0.938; 0.831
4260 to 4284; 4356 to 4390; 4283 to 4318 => 4.2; 0.938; 0.919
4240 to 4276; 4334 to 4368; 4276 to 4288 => -0.3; 0.925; 0.838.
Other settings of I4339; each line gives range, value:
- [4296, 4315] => 1.029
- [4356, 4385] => 1.114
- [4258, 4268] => 1.032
